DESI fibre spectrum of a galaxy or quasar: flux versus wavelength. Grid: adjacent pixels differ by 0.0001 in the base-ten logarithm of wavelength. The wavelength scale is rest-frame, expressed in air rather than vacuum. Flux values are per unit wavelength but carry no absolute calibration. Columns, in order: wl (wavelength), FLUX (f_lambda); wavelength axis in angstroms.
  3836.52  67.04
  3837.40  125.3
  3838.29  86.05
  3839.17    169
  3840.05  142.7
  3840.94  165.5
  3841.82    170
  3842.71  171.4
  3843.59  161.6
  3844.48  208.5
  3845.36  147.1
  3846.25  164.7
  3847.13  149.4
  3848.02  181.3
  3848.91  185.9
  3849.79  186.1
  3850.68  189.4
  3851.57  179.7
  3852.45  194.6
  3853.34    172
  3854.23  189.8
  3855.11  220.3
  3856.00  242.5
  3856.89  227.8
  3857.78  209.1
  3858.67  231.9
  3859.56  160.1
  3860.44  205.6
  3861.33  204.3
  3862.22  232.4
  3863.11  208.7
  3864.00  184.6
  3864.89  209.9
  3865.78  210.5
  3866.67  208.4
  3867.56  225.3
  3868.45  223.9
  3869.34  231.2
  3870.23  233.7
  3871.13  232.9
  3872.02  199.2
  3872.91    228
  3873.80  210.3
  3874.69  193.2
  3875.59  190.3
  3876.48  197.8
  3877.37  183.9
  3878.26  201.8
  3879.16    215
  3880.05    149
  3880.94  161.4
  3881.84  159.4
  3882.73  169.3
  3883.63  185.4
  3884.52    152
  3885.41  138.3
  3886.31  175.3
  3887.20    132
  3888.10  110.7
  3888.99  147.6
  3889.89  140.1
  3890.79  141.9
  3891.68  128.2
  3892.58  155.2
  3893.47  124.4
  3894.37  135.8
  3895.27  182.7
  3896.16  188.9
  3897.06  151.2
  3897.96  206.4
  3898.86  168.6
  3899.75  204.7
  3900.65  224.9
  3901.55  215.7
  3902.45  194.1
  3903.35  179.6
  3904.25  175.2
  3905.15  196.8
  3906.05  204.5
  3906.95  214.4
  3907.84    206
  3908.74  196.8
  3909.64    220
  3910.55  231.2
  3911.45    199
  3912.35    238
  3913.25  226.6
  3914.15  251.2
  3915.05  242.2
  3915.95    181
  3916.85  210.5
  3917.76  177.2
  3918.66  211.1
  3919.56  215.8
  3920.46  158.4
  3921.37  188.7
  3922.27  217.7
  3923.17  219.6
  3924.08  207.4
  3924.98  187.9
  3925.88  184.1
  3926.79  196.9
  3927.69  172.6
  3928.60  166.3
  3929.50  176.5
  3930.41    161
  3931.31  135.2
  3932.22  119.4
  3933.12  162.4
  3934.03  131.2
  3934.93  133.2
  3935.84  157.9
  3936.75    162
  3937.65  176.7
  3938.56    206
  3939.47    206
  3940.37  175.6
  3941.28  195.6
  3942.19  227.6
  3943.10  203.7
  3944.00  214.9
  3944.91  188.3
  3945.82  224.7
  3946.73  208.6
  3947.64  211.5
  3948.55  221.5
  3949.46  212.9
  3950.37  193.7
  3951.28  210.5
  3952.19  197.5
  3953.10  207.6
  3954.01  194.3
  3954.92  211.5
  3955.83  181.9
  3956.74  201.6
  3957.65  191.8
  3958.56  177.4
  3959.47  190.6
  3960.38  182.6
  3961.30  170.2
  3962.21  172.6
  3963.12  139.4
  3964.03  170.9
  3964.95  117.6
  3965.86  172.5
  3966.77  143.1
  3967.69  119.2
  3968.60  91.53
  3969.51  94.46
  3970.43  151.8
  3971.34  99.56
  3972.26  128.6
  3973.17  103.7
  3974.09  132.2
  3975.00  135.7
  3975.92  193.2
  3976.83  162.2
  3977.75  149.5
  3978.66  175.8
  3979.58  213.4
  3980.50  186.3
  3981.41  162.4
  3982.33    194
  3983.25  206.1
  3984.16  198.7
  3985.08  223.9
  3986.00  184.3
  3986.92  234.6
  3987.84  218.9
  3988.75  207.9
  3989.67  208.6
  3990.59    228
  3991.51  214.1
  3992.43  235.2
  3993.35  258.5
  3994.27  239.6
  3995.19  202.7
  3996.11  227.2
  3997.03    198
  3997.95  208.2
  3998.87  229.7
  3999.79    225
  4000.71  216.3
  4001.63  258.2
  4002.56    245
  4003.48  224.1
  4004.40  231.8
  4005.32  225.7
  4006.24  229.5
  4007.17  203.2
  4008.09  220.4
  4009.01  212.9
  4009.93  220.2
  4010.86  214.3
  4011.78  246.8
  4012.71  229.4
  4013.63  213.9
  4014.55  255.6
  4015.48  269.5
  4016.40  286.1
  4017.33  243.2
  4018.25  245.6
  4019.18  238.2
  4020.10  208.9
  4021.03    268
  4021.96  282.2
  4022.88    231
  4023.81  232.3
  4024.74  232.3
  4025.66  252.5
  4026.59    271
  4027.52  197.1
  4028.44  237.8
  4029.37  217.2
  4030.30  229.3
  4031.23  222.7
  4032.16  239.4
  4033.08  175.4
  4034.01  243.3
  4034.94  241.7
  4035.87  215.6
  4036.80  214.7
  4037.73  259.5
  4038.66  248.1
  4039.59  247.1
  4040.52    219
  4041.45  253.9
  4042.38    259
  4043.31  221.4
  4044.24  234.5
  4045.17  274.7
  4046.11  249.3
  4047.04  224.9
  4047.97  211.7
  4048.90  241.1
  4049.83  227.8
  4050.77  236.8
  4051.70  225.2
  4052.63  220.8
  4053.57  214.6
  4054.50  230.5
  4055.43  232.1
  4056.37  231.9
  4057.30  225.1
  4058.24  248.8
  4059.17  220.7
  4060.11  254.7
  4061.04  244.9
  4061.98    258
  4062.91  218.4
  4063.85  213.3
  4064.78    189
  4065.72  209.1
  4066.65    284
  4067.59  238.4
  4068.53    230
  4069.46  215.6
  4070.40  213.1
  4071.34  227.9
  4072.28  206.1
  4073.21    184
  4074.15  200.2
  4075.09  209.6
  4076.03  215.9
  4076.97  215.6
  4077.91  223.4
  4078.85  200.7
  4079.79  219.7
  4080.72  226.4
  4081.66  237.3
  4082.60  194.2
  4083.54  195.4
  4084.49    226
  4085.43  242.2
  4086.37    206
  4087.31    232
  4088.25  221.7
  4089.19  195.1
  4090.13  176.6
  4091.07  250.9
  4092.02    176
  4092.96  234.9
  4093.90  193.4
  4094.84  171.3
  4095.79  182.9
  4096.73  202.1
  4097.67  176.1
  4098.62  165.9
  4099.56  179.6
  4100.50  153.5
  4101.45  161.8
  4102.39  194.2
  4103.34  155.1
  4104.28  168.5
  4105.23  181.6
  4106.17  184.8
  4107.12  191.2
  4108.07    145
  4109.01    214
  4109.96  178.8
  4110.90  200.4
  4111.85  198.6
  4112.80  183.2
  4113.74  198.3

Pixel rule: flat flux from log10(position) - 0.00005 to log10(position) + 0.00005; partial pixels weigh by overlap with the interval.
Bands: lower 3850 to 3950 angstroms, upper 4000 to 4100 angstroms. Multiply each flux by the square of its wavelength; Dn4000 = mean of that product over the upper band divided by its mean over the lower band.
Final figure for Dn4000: 1.28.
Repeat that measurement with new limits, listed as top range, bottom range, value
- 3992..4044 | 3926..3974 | 1.40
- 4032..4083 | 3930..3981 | 1.40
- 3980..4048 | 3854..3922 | 1.26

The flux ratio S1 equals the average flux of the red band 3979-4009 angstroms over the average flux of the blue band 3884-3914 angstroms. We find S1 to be 1.2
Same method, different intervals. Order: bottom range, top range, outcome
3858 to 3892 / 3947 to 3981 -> 0.90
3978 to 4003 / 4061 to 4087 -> 1.02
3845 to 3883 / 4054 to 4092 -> 1.12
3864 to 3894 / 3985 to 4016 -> 1.25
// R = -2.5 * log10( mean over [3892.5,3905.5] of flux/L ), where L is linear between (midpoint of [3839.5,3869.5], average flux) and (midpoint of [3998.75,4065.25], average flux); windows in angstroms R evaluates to 0.13 mag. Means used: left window 194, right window 234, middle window 181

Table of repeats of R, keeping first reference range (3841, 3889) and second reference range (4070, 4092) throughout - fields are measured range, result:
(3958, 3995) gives 0.156 mag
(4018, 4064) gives -0.128 mag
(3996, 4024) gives -0.139 mag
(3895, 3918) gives -0.050 mag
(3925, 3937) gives 0.231 mag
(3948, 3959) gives -0.005 mag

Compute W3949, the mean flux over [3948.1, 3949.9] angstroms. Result 217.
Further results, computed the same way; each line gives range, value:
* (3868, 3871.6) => 230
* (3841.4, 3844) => 168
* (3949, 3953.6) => 204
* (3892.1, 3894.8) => 138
